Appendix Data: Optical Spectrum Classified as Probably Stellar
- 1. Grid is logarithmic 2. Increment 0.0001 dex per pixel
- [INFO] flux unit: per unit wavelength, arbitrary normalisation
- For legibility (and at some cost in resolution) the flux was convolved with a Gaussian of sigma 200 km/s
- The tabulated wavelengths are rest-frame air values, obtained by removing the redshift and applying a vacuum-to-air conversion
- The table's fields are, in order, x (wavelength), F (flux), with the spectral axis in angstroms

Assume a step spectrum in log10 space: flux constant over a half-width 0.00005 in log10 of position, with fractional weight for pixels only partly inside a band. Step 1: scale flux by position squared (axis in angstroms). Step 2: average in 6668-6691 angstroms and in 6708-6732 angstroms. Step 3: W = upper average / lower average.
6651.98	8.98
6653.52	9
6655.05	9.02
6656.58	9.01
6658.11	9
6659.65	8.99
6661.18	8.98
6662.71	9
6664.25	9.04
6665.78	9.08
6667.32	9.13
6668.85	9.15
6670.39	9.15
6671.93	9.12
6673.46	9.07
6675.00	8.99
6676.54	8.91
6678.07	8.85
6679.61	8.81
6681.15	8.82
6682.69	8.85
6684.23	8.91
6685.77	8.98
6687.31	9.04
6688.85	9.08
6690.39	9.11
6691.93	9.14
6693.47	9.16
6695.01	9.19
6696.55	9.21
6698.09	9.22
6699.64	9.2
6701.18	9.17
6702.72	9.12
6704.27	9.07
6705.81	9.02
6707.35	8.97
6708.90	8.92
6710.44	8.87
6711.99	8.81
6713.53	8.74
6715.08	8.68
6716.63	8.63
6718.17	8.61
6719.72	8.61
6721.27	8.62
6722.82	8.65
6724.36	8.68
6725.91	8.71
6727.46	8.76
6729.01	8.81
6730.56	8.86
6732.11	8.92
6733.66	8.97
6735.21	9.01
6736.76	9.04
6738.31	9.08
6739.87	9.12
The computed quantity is 0.98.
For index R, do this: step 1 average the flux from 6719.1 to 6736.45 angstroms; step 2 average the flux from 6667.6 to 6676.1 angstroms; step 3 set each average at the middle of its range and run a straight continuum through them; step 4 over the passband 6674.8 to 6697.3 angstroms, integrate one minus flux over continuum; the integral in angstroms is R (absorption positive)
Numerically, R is 0.0 angstroms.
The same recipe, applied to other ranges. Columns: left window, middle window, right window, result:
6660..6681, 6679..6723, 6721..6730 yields -0.46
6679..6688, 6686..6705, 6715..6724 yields -0.71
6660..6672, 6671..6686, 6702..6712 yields 0.19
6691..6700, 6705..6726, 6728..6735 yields 0.63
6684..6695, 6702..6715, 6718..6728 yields -0.12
